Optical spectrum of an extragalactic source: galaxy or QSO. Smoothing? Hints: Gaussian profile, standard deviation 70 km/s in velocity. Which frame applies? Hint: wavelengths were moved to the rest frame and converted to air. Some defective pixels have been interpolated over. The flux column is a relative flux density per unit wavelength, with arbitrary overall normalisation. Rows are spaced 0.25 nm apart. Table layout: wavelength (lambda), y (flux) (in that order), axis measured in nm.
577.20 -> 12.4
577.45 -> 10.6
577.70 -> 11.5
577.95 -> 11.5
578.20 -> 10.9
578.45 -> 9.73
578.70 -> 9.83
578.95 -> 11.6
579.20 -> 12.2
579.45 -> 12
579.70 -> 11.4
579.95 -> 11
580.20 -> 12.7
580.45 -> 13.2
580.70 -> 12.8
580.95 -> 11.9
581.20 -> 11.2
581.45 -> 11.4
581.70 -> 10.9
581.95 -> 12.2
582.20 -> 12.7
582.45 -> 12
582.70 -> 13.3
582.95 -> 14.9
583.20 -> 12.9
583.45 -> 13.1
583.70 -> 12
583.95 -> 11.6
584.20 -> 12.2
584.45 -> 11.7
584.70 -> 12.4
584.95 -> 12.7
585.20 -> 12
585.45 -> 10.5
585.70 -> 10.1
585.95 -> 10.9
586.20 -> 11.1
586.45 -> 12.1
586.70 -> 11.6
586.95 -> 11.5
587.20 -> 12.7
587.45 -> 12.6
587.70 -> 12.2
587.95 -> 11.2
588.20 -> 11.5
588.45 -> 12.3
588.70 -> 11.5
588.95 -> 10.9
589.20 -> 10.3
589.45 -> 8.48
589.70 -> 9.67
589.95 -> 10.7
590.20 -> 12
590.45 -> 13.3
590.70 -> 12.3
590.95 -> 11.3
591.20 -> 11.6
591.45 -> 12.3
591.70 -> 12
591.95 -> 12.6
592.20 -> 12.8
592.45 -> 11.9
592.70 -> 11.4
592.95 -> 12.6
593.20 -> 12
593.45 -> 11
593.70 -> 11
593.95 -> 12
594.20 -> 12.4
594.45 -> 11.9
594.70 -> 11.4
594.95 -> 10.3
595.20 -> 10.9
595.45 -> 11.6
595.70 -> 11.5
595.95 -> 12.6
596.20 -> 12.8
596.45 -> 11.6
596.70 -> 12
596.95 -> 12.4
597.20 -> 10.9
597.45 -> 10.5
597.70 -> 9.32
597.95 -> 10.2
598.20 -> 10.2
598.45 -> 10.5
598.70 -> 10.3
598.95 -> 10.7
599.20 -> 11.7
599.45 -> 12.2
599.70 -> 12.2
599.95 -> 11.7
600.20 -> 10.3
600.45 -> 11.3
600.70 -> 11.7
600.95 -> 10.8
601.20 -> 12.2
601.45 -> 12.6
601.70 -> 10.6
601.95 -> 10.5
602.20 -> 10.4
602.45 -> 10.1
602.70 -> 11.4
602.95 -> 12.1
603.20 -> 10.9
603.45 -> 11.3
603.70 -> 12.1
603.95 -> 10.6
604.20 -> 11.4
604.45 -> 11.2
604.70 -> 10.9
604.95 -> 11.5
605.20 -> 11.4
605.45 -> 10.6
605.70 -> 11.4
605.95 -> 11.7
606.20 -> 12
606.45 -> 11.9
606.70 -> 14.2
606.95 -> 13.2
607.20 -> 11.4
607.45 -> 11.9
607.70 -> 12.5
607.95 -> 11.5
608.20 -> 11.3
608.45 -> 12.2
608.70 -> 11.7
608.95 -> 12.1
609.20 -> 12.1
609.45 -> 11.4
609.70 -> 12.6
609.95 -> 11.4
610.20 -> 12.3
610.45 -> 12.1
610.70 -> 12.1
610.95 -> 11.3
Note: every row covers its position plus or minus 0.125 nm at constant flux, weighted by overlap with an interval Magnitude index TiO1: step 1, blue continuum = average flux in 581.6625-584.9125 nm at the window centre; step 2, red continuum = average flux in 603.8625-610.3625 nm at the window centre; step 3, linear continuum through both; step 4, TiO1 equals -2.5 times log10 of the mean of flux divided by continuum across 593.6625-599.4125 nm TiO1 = 0.078 mag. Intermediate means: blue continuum 12.5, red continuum 11.8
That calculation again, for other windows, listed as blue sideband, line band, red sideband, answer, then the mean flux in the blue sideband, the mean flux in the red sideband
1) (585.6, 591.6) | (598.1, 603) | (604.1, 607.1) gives 0.05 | 11.4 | 11.8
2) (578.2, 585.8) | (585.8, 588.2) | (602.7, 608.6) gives 0.01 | 11.9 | 11.7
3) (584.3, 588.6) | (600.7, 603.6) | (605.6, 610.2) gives 0.07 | 11.7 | 12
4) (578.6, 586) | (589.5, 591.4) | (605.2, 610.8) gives 0.05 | 12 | 12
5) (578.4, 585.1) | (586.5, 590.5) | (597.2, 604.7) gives 0.03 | 12.1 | 11.1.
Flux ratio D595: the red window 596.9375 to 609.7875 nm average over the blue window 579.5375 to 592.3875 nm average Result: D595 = 0.96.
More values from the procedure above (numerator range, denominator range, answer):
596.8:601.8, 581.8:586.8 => 0.92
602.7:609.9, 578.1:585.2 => 0.98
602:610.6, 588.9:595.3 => 1.01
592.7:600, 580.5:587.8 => 0.95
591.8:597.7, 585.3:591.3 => 1.03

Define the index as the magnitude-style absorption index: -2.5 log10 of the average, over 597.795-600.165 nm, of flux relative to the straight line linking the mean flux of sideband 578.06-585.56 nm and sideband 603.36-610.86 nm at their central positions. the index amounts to 0.08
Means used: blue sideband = 12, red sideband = 11.8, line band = 11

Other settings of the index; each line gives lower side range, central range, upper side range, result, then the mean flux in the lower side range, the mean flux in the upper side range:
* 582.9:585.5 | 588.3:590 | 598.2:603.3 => 0.14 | 12.3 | 11.2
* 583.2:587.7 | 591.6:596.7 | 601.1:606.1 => -0.02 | 11.9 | 11.2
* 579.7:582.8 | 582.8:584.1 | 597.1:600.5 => -0.09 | 12.1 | 10.8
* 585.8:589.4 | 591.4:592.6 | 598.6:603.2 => -0.08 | 11.5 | 11.3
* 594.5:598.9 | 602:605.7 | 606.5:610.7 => 0.06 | 11.1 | 12.1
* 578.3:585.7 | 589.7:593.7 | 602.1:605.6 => -0.03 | 12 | 11.1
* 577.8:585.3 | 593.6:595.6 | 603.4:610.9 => 0.04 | 12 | 11.8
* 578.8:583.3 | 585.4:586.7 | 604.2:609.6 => 0.10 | 12.2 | 11.8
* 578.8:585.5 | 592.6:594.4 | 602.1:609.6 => 0.01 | 12.2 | 11.6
